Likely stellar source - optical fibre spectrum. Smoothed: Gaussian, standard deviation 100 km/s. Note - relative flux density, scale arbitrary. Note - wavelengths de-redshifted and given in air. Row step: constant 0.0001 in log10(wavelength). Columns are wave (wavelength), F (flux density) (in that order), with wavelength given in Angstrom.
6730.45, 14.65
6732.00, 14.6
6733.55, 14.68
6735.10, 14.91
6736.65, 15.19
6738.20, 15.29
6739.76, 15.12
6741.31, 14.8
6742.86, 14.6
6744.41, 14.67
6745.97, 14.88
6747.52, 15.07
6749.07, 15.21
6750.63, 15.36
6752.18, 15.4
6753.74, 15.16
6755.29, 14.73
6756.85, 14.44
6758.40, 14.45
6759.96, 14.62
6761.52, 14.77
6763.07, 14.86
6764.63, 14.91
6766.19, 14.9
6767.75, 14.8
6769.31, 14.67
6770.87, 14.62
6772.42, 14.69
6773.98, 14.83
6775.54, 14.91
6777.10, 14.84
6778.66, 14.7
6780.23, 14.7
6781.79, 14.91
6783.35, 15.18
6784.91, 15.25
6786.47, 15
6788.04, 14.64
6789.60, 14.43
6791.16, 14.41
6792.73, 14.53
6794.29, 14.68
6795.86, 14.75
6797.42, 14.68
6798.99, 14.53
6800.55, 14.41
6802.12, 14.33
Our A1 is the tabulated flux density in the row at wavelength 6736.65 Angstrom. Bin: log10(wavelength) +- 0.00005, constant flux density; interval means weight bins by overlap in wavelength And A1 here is 15.19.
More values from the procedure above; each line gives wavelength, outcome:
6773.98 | 14.83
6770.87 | 14.62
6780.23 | 14.7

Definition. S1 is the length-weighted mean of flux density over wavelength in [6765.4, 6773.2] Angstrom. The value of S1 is 14.7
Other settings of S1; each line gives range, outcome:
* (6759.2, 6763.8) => 14.8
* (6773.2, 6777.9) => 14.9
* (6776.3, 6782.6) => 14.8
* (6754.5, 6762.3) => 14.6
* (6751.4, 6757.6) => 14.9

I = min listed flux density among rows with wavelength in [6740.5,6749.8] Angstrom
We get 14.6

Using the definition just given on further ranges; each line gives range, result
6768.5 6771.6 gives 14.62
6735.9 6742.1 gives 14.8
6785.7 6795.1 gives 14.41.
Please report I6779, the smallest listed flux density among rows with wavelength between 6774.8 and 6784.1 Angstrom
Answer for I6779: 14.7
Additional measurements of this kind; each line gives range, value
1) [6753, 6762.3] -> 14.44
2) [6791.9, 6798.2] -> 14.53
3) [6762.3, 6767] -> 14.86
